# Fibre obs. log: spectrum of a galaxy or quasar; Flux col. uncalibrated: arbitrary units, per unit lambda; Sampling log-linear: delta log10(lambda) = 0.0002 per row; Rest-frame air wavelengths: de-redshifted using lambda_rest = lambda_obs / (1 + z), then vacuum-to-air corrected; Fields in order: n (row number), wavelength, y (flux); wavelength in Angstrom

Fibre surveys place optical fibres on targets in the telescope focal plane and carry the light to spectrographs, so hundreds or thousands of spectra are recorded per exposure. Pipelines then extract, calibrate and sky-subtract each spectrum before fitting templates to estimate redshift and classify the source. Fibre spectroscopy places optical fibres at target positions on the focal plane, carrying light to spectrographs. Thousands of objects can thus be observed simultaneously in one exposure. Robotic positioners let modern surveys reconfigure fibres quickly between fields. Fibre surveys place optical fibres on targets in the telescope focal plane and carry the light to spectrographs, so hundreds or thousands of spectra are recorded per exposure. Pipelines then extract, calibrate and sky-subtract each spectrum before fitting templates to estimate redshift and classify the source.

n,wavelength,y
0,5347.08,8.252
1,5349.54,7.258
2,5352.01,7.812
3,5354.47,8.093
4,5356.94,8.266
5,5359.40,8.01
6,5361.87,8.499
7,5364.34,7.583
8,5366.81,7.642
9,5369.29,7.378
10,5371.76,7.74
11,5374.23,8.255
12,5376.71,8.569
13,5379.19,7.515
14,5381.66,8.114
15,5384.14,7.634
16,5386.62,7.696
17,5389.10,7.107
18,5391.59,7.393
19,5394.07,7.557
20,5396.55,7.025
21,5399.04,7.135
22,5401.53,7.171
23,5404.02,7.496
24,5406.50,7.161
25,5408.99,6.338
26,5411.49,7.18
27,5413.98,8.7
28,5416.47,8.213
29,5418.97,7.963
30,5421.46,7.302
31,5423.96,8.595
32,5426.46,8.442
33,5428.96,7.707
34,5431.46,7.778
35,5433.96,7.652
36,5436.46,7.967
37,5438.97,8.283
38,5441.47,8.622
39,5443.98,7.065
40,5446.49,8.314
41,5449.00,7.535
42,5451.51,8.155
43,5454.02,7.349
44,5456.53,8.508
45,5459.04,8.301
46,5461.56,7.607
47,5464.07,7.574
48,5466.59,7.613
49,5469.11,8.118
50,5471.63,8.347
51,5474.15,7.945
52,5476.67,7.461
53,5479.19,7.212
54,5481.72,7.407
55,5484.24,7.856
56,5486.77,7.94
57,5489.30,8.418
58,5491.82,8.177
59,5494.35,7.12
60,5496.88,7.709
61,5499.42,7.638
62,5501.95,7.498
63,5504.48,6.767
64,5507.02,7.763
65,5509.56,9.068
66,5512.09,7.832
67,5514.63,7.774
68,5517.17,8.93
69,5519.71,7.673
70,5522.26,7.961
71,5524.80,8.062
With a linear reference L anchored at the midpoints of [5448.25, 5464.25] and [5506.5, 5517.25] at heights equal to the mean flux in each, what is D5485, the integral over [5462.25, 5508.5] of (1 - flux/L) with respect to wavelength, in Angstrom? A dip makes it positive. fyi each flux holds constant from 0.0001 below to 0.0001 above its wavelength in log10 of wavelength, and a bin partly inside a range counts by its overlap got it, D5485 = 2.1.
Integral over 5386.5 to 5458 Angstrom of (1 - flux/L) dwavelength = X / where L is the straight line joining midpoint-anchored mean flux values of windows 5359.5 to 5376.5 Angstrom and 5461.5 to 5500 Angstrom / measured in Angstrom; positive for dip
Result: 1.2 Angstrom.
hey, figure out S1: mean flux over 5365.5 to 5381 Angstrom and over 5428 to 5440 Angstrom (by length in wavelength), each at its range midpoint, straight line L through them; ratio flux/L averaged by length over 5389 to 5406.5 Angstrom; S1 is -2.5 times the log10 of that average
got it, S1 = 0.09 mag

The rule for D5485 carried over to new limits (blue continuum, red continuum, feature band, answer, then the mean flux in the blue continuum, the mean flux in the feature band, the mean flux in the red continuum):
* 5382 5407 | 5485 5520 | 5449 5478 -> -0.7 Angstrom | 7.37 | 7.89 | 7.89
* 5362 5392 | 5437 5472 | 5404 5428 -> 0.3 Angstrom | 7.75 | 7.75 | 7.95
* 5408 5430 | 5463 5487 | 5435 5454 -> -0.4 Angstrom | 7.84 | 7.94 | 7.74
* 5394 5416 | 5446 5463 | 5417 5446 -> -1.1 Angstrom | 7.33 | 7.96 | 7.95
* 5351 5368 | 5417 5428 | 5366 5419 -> 3.0 Angstrom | 7.99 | 7.58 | 8.07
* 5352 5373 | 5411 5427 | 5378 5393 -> 0.7 Angstrom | 7.9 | 7.58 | 8.08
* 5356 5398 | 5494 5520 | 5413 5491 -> -1.4 Angstrom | 7.76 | 7.93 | 7.83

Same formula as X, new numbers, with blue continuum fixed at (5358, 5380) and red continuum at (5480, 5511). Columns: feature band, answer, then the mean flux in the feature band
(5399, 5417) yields 1.1 Angstrom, 7.41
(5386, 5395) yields 0.5 Angstrom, 7.41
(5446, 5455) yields 0.0 Angstrom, 7.81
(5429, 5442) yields -0.3 Angstrom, 8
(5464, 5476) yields -0.2 Angstrom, 7.93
